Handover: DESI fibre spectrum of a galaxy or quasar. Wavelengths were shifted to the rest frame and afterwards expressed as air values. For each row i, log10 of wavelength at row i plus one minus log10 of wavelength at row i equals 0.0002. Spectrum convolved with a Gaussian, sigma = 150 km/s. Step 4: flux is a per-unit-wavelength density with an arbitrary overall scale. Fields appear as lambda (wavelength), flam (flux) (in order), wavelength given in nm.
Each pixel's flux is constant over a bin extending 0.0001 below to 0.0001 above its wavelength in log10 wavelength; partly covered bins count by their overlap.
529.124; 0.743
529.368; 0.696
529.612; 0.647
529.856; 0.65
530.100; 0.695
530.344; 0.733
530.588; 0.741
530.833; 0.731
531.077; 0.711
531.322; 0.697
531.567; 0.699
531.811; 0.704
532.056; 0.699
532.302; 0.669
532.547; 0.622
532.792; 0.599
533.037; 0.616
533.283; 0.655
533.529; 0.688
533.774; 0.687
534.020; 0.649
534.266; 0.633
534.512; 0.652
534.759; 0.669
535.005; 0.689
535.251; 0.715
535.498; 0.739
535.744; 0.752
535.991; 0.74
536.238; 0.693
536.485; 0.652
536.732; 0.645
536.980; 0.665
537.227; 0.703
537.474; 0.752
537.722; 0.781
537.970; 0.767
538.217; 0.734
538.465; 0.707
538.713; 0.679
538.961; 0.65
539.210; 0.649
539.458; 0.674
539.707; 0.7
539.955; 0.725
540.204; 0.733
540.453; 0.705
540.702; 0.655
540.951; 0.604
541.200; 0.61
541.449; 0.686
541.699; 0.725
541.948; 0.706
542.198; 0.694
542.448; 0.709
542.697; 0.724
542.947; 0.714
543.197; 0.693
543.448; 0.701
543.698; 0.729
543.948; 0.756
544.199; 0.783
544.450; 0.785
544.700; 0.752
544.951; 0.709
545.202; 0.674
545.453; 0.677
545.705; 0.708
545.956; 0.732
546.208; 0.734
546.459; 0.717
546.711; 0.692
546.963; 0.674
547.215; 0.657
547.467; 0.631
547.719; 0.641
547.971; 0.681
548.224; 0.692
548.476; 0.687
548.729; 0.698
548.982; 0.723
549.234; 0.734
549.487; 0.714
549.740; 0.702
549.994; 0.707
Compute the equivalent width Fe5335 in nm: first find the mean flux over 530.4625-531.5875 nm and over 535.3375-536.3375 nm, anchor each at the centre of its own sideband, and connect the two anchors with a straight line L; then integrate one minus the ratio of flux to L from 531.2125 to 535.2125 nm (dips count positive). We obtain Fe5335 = 0.32 nm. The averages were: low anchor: 0.717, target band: 0.665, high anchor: 0.731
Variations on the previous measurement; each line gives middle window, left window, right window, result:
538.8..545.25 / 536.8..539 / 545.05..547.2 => 0.05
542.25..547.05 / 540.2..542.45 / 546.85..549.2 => -0.29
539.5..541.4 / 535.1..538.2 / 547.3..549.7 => 0.09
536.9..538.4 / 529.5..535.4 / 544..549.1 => -0.10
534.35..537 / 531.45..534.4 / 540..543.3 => -0.09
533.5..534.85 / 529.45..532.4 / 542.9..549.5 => 0.07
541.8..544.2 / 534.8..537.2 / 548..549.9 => -0.05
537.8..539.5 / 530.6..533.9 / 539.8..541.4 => -0.06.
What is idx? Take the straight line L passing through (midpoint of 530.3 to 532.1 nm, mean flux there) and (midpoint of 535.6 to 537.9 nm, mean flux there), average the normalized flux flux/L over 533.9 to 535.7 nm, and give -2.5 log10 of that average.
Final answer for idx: 0.048 mag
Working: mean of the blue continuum 0.714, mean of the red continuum 0.711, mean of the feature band 0.681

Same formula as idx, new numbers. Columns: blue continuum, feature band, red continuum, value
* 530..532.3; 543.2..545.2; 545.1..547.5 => -0.07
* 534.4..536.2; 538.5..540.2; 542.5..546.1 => 0.05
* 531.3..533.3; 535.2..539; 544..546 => -0.04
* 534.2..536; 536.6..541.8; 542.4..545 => 0.03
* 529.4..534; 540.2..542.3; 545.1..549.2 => 0.01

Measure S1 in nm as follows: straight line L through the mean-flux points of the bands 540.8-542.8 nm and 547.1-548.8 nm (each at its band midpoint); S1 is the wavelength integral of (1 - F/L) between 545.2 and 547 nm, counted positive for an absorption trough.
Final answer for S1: -0.08 nm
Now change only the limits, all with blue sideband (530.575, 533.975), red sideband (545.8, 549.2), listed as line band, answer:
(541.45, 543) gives -0.054 nm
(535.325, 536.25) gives -0.074 nm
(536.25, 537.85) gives -0.042 nm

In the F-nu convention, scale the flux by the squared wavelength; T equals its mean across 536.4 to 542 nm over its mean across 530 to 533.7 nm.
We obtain 1.0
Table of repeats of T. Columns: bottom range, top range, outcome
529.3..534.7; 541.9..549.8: 1.10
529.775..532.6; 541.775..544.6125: 1.09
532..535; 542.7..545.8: 1.15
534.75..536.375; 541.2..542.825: 1.00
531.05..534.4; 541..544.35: 1.11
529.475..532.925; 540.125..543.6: 1.05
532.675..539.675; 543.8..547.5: 1.08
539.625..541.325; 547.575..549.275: 1.05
